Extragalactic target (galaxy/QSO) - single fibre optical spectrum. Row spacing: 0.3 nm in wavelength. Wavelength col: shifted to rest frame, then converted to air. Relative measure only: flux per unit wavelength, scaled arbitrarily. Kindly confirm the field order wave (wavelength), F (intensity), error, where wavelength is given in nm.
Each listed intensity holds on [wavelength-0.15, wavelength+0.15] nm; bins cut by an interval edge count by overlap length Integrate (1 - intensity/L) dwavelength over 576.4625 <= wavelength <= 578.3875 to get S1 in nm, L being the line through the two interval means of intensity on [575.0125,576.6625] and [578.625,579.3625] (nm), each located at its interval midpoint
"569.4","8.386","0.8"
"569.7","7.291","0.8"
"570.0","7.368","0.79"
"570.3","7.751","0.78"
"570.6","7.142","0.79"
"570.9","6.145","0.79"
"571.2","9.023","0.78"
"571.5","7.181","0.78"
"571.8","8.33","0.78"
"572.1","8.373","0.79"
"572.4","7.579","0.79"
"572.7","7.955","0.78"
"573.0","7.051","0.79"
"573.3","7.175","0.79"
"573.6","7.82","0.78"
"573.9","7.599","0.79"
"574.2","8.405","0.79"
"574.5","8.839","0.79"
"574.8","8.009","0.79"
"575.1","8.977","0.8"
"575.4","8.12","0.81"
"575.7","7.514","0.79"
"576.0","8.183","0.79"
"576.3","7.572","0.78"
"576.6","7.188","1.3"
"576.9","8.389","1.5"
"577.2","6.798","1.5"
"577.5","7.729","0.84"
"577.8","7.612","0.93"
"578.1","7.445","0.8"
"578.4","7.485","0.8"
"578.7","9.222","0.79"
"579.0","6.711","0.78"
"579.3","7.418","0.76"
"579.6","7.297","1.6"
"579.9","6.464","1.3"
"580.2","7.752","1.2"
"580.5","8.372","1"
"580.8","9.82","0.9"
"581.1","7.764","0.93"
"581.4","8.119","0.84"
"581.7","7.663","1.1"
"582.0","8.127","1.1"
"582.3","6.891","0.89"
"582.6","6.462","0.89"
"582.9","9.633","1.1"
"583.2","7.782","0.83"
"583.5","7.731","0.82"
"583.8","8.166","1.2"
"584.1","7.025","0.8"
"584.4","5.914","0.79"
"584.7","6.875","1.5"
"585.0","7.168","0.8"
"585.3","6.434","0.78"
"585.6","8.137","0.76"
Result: 0.068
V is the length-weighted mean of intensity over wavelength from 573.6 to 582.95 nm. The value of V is 7.84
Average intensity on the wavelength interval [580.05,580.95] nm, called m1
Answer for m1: 8.65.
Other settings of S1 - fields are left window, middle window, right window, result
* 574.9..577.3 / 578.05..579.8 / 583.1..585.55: 0.01 nm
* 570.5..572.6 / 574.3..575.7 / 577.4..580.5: -0.14 nm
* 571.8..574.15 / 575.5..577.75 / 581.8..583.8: 0.03 nm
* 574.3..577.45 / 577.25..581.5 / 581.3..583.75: 0.06 nm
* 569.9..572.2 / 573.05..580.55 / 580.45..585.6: -0.09 nm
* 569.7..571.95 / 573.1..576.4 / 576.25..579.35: -0.19 nm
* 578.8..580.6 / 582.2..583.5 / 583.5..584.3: -0.04 nm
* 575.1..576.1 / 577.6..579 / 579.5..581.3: 0.03 nm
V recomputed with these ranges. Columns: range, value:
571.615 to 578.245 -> 7.85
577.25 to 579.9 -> 7.52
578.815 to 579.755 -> 7.22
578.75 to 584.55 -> 7.66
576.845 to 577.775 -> 7.56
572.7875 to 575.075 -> 7.91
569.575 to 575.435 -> 7.8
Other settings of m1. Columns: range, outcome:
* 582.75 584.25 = 8.07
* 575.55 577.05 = 7.77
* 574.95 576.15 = 8.2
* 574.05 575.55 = 8.47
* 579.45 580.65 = 7.47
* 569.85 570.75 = 7.42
